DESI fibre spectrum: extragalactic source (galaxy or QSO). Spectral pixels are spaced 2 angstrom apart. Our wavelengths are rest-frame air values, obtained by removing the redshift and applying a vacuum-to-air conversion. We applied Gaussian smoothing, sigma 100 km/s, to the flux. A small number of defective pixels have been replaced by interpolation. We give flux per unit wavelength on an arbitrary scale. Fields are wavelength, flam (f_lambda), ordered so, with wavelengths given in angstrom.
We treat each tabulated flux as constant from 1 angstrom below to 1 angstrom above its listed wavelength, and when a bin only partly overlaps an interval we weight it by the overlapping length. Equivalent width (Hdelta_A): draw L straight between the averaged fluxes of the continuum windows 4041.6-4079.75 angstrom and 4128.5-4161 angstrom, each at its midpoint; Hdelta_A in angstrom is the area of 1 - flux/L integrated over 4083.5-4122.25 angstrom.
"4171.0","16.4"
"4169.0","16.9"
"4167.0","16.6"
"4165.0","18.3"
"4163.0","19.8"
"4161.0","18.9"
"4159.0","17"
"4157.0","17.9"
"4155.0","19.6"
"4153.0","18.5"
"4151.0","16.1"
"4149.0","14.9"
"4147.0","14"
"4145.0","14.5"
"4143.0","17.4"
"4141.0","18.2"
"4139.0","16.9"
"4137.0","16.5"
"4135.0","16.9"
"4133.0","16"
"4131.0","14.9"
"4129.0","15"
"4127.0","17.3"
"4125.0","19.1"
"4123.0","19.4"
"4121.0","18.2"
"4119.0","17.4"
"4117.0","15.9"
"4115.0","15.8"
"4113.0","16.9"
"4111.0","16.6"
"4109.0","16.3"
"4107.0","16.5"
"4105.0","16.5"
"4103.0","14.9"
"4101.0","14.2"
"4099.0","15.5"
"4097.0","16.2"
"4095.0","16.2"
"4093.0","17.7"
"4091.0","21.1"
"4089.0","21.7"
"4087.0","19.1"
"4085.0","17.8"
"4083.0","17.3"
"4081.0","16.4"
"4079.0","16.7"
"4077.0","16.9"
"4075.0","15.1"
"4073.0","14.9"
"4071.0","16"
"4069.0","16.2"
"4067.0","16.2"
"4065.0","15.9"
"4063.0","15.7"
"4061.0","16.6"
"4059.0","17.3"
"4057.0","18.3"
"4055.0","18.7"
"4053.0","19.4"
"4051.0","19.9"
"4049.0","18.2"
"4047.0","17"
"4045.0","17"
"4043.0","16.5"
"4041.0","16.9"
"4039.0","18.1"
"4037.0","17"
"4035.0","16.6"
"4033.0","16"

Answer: -0.7 angstrom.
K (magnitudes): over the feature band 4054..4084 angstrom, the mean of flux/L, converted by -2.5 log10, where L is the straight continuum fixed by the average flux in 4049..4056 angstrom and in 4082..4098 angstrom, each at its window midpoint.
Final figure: 0.140 mag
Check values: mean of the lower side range 19.2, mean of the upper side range 18.4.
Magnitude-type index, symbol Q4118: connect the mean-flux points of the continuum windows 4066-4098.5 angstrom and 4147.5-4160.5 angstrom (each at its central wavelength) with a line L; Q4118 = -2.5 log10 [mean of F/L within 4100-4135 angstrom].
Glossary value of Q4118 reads 0.04 mag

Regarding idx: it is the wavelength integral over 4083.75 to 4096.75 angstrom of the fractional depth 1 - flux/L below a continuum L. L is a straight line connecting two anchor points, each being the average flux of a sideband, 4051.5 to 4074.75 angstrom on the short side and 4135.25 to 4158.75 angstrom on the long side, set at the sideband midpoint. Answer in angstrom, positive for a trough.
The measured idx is -1.5 angstrom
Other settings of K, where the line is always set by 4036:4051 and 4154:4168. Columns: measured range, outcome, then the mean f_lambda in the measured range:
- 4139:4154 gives 0.12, 16.3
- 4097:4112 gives 0.13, 15.8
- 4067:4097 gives 0.03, 17.3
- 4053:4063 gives -0.01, 17.7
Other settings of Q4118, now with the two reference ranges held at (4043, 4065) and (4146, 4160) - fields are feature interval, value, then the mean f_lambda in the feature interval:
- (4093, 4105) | 0.11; 15.7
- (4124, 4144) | 0.01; 16.8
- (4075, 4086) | 0.04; 16.8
